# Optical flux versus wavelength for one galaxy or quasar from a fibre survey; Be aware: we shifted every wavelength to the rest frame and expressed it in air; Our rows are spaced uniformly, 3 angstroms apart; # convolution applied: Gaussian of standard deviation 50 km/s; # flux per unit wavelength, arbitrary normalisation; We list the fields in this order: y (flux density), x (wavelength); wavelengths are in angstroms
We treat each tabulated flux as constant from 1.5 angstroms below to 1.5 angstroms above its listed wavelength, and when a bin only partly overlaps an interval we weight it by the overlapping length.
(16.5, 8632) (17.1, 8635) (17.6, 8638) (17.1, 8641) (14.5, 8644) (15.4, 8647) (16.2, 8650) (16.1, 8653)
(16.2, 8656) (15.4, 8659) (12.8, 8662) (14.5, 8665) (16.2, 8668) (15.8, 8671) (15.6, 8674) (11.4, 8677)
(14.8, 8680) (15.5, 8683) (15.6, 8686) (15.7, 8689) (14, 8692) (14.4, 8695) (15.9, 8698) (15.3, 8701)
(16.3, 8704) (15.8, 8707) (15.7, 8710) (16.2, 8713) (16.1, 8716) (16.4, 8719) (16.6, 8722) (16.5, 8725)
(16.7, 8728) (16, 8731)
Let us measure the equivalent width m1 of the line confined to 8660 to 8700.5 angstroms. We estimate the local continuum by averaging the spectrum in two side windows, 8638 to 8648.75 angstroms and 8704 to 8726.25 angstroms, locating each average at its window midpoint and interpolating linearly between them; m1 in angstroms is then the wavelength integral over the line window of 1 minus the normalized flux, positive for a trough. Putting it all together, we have 3.2 angstroms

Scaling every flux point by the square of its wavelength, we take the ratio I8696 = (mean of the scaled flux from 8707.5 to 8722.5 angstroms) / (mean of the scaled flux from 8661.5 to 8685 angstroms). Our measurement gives 1.11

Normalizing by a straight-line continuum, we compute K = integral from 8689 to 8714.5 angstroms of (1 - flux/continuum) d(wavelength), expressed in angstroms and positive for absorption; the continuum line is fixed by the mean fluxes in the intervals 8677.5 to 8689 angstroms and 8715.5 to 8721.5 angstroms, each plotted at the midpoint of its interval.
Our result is 0.4 angstroms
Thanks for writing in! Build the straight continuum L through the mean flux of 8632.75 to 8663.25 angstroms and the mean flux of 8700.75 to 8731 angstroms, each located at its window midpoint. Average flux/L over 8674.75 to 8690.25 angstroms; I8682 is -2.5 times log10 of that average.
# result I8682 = 0.10 mag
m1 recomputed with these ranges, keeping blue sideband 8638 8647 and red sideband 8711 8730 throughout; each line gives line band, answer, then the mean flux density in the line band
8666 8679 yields 1.1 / 14.7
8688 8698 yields 0.9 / 14.8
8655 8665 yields 0.9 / 14.7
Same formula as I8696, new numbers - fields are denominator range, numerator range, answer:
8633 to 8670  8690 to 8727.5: 1.01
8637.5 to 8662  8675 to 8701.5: 0.94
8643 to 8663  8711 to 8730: 1.09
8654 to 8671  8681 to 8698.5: 1.01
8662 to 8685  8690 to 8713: 1.05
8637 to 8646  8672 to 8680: 0.86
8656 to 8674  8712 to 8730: 1.10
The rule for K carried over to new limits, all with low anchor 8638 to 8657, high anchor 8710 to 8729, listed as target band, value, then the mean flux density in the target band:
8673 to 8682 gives 1.25 angstroms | 13.9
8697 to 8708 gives 0.31 angstroms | 15.8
